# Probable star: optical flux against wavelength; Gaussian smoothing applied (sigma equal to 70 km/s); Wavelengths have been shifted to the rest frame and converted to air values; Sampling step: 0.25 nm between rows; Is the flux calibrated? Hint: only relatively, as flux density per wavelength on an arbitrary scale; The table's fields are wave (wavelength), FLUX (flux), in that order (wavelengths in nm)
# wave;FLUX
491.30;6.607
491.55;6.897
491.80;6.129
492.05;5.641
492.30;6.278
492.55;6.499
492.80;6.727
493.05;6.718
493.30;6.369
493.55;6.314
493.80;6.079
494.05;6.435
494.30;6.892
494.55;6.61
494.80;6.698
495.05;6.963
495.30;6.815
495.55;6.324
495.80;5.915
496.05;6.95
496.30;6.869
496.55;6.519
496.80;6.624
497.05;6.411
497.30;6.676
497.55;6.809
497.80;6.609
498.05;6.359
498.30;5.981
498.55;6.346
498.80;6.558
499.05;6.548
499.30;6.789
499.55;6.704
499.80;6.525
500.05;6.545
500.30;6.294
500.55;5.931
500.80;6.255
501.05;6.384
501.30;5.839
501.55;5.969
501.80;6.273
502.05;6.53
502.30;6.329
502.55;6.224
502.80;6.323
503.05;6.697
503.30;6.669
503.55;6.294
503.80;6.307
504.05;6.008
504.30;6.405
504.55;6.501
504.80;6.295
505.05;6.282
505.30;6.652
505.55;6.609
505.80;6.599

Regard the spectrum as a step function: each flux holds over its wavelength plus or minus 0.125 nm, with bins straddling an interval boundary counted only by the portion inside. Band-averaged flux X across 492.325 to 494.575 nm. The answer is 6.5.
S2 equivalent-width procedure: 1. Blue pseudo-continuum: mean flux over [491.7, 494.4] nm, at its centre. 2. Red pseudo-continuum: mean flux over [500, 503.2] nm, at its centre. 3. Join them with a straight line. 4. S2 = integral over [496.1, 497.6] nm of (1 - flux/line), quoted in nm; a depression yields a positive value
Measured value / -0.08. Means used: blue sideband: 6.37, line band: 6.66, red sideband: 6.27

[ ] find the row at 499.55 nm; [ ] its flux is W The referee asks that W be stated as 6.704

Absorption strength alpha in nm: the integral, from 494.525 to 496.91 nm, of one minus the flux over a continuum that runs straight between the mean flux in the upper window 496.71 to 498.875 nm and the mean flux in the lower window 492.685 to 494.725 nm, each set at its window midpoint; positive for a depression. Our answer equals -0.05 nm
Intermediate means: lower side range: 6.52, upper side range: 6.48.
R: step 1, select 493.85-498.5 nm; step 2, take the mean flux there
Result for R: 6.57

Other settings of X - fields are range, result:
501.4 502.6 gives 6.26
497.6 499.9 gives 6.5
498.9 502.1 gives 6.35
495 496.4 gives 6.62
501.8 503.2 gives 6.41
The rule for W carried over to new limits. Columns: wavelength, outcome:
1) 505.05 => 6.282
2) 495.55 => 6.324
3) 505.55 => 6.609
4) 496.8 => 6.624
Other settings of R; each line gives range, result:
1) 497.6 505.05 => 6.36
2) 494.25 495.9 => 6.6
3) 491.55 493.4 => 6.37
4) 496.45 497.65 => 6.61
